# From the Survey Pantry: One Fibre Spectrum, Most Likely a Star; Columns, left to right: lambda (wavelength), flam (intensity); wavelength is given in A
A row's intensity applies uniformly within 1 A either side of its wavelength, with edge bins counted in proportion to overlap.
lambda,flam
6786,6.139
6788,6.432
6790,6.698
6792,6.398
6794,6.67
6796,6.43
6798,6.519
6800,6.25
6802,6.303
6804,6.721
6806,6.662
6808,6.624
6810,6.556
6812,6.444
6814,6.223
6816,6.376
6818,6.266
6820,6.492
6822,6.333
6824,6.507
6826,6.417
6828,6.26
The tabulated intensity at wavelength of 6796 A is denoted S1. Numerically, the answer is 6.43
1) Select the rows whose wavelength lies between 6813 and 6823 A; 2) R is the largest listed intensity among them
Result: 6.492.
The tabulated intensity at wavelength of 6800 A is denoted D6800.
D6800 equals 6.25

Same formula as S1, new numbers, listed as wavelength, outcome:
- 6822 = 6.333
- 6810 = 6.556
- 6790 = 6.698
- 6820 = 6.492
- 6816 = 6.376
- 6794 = 6.67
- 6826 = 6.417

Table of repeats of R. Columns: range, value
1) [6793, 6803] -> 6.67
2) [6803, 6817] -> 6.721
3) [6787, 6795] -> 6.698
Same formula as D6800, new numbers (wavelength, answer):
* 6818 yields 6.266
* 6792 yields 6.398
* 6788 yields 6.432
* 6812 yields 6.444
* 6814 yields 6.223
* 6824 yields 6.507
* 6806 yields 6.662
